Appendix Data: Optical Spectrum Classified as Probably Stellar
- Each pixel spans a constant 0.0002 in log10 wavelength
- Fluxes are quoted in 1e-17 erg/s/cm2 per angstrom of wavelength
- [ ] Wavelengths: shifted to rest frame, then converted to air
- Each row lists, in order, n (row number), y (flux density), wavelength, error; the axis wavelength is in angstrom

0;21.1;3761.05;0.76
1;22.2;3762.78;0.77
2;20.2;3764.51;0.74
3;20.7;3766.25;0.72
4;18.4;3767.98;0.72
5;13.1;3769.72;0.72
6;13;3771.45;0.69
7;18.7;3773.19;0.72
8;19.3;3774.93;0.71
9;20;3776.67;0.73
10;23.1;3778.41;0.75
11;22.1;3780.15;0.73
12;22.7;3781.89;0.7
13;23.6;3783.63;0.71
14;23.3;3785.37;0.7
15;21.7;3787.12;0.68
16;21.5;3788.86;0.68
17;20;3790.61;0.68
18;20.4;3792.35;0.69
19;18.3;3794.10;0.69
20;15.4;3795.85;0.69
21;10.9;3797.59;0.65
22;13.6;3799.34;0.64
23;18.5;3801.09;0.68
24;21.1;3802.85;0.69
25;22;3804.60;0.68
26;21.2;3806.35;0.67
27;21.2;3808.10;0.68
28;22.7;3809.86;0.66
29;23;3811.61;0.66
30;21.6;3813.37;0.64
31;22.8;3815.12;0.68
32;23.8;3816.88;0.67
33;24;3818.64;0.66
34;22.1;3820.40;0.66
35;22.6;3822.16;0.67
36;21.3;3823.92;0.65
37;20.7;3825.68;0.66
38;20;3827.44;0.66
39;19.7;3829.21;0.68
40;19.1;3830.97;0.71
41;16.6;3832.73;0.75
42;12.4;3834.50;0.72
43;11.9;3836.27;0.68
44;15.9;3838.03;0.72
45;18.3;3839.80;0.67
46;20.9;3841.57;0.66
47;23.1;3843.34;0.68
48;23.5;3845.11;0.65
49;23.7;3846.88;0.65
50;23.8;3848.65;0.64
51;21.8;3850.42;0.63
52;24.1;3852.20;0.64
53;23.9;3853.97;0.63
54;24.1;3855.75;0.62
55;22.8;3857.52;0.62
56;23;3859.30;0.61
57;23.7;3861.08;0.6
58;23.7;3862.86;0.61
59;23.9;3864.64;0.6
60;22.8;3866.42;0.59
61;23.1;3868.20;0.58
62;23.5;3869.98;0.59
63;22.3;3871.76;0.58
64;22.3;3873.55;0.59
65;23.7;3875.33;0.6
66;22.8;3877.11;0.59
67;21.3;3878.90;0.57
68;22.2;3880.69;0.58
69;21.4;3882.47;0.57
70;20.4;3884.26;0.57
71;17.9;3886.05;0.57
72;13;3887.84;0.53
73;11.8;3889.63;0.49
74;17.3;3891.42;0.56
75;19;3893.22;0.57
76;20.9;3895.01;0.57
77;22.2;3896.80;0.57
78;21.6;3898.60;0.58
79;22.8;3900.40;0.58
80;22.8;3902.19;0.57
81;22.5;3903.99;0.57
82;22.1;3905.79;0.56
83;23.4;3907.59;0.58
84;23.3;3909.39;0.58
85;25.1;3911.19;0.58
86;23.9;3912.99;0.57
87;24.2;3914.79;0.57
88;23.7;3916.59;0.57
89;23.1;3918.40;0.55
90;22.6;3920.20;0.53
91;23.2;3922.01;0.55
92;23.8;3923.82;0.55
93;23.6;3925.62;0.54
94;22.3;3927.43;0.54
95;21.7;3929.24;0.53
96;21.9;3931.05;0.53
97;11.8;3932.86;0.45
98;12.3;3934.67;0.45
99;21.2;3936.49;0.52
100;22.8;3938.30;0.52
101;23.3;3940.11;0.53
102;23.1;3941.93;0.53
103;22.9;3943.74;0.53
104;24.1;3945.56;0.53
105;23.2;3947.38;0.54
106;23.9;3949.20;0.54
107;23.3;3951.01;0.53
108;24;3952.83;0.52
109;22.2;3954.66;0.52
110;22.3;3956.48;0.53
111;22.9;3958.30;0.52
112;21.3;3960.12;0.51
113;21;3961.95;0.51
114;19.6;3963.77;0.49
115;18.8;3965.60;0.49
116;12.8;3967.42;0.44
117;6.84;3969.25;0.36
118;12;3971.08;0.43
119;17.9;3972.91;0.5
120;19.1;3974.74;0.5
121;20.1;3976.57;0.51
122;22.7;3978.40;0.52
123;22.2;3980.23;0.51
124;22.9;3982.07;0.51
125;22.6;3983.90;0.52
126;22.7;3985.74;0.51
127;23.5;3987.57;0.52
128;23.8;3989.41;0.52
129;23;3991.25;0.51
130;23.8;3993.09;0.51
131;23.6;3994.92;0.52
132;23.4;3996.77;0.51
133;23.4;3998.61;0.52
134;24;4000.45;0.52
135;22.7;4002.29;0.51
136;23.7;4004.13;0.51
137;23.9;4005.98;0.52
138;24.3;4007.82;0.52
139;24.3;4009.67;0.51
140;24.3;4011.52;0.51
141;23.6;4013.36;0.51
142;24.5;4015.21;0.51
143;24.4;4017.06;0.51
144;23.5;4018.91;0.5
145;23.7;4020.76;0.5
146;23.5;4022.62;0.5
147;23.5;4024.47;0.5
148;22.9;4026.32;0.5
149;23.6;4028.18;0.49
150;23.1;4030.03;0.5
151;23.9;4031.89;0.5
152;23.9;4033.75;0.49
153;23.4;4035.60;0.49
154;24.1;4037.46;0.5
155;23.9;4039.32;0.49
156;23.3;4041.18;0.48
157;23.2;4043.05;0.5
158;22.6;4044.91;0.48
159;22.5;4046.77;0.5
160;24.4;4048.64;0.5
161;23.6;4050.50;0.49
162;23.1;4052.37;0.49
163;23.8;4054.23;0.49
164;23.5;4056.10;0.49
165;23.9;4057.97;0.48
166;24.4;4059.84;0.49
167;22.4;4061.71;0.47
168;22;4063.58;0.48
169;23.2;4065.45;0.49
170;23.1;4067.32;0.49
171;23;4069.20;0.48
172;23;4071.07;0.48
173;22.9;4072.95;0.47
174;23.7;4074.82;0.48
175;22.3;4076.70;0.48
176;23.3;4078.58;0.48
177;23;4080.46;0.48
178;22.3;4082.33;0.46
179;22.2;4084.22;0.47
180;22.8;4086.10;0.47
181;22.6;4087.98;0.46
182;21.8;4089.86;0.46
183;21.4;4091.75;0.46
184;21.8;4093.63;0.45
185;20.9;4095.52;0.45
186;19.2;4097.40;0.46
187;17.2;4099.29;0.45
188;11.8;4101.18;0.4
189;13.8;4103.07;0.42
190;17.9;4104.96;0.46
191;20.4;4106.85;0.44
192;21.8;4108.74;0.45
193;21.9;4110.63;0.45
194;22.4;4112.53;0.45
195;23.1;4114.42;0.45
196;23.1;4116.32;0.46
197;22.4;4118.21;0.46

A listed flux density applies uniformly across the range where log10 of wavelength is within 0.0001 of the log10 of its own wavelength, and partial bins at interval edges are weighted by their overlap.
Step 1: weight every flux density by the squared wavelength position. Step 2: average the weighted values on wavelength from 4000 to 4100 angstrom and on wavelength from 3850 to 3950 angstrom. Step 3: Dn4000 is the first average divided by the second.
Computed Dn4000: 1.14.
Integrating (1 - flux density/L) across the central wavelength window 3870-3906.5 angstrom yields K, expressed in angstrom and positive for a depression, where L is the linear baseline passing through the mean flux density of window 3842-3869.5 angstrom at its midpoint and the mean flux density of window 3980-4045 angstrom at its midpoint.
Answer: 4.4 angstrom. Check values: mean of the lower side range 23.4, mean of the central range 20.6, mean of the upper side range 23.5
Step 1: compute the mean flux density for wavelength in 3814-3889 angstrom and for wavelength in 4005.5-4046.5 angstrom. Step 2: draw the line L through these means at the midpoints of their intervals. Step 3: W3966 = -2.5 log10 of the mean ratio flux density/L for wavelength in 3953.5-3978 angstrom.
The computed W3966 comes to 0.24 mag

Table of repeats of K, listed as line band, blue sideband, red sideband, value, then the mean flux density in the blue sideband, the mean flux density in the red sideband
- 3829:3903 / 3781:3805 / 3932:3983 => -4.3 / 19.4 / 20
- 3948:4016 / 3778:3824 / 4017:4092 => 2.7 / 20.9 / 23.2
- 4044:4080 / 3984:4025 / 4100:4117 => -3.1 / 23.7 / 19.5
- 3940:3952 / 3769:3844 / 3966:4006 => -1.6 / 19.7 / 20.9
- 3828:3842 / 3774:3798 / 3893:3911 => 2.9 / 20.3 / 22.3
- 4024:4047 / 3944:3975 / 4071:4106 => -3.5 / 19.8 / 20.7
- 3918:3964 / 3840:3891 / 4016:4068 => 1.4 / 21.8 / 23.4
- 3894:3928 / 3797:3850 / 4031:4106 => -3.5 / 20.1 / 22.1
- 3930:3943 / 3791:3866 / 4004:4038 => 1.7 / 20.7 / 23.8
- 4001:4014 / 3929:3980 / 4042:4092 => -1.5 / 20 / 23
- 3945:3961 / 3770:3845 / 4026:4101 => -1.2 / 19.8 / 22.7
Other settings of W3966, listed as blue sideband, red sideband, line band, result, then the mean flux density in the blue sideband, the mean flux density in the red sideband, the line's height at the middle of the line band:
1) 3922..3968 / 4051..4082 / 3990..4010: -0.07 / 21.3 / 23.2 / 22.1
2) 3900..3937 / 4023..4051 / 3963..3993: 0.16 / 22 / 23.5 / 22.7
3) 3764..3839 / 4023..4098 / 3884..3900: 0.14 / 19.6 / 23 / 20.8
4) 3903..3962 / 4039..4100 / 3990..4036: -0.06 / 22.3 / 22.6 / 22.5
